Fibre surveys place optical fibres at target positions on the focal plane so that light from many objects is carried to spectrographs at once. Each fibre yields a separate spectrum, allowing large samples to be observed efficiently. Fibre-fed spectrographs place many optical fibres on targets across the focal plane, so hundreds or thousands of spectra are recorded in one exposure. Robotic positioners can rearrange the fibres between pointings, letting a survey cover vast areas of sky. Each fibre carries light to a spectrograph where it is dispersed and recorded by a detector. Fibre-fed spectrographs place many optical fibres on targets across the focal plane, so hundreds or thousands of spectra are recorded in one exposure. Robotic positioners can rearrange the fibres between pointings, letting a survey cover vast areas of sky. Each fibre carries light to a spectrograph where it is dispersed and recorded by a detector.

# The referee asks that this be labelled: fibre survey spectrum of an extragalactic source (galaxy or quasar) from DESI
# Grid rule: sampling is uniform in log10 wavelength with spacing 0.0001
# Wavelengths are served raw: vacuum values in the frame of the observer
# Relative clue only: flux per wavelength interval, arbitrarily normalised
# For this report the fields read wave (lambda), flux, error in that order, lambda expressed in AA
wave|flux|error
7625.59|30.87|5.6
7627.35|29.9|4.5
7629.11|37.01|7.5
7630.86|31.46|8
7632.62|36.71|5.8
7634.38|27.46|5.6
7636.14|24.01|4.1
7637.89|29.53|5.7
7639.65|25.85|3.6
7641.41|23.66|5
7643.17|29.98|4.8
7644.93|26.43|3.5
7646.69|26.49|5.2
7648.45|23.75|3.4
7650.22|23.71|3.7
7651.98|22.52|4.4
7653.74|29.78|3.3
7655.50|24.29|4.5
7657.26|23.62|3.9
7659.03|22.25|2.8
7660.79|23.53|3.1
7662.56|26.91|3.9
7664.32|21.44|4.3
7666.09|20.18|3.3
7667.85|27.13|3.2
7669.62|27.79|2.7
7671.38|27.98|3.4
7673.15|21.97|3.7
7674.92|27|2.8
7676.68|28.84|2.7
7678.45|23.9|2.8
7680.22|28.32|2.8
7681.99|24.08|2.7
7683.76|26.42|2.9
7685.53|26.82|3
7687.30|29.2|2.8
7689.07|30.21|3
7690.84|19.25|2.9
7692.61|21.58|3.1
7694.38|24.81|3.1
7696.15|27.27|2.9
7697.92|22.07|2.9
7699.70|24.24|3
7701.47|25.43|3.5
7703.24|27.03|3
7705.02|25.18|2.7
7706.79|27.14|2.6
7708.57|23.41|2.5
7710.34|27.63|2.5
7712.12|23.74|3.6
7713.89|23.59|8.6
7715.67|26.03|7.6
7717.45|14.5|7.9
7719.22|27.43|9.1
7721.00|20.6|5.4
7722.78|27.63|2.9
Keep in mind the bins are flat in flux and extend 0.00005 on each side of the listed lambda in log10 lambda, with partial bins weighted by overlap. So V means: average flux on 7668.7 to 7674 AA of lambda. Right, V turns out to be 25.9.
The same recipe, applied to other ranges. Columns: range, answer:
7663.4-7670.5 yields 24.2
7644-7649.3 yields 25.6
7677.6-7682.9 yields 25.4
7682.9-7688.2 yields 27.5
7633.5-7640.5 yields 26.7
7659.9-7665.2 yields 24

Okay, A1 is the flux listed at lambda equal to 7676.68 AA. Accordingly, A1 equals 28.84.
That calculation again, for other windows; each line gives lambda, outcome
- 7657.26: 23.62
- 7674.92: 27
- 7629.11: 37.01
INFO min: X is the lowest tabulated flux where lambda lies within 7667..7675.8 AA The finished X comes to 21.97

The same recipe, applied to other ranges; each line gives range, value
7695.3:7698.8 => 22.07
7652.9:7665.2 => 21.44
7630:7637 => 24.01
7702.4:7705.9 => 25.18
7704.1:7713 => 23.41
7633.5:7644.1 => 23.66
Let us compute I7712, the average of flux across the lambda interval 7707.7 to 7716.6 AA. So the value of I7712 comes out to 24.8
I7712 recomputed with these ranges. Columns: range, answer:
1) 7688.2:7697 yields 24.6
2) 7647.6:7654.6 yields 24.9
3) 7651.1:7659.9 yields 24.5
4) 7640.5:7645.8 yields 26.7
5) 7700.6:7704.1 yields 26.3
